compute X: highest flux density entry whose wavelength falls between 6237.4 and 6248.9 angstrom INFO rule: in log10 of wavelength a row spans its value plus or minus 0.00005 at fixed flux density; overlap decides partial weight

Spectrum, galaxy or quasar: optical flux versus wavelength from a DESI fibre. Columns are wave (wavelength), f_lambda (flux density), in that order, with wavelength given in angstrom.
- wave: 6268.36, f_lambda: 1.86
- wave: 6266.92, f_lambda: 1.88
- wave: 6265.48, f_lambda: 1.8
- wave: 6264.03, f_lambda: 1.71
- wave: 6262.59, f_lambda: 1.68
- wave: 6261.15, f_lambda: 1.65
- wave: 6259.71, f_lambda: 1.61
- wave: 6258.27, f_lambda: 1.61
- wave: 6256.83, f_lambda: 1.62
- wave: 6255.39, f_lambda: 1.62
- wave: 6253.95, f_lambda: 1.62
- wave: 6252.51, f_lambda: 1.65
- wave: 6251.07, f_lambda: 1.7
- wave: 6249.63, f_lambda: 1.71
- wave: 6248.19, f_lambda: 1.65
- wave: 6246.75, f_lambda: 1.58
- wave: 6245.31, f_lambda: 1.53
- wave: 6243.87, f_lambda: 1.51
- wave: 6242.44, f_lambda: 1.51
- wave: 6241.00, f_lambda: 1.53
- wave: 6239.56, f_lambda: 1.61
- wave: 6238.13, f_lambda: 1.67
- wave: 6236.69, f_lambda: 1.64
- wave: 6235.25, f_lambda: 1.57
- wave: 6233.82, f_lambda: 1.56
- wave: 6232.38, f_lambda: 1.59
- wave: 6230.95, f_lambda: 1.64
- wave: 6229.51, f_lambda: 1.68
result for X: 1.67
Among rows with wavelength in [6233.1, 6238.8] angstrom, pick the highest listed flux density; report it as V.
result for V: 1.67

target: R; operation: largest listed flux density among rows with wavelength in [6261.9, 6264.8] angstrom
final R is 1.71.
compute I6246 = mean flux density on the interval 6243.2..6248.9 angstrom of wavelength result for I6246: 1.57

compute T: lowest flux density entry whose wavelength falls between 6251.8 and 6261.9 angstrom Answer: 1.61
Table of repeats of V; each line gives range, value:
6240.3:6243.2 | 1.53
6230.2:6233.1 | 1.64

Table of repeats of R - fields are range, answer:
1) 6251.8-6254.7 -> 1.65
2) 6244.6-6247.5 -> 1.58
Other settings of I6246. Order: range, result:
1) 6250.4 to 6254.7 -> 1.66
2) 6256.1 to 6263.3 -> 1.64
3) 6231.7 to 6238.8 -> 1.6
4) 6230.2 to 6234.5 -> 1.6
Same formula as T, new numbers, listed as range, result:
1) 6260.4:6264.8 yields 1.65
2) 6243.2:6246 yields 1.51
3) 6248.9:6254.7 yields 1.62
